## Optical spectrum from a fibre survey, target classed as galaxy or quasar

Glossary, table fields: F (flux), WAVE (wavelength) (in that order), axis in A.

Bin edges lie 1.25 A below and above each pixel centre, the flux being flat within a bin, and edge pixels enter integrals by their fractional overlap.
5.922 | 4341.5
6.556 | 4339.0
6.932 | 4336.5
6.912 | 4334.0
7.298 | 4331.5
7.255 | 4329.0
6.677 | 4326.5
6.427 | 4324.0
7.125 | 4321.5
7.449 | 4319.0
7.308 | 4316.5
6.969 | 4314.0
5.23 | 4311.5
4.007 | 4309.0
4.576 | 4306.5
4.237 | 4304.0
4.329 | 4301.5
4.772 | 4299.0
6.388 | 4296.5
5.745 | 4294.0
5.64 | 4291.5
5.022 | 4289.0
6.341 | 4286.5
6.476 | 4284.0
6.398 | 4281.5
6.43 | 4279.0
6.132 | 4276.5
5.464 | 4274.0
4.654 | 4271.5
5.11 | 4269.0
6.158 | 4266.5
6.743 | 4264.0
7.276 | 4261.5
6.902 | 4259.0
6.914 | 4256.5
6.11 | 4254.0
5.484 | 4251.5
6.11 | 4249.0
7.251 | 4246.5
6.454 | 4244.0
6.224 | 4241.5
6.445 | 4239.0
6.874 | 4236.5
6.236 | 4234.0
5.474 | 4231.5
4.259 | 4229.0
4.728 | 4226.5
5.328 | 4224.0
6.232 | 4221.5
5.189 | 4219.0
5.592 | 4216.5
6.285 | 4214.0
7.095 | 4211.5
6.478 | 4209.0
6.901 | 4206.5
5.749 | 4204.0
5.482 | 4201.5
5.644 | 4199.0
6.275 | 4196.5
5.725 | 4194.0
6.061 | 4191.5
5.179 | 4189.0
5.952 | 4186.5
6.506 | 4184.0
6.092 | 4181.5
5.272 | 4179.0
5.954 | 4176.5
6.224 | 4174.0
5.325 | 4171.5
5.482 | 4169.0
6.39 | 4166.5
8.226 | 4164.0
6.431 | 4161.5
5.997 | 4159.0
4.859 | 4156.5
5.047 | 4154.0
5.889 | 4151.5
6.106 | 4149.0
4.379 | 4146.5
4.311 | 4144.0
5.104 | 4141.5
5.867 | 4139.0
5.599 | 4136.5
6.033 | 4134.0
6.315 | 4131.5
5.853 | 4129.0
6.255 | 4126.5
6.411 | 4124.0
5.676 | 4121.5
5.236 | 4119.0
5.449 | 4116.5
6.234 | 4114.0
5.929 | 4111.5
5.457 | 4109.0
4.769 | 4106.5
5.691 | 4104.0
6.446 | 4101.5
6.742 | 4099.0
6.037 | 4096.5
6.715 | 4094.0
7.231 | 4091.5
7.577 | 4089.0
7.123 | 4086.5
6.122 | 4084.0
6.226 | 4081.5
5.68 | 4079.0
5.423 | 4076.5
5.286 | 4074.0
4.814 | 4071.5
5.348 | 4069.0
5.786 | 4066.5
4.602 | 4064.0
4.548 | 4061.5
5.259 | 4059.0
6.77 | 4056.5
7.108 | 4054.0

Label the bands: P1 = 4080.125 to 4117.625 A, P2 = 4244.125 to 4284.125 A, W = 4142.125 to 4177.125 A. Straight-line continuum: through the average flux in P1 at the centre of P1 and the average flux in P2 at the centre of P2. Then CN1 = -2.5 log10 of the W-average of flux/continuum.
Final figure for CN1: 0.09 mag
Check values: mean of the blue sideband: 6.25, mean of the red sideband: 6.23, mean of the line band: 5.74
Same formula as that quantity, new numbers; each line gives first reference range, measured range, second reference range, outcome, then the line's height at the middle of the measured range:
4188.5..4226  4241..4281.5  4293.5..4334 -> -0.04 mag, 5.98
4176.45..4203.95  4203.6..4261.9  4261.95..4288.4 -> -0.04 mag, 5.91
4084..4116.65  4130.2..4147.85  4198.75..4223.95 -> 0.15 mag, 6.2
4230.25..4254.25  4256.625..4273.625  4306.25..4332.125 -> 0.03 mag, 6.32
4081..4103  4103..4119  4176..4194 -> 0.17 mag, 6.52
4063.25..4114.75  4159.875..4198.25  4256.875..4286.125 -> 0.00 mag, 6.08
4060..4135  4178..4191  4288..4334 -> 0.02 mag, 5.92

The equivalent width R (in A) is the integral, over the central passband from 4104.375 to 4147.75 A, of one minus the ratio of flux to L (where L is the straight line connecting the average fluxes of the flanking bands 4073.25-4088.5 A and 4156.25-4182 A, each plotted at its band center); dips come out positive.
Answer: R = 3.49 A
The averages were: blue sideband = 6.08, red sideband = 6.07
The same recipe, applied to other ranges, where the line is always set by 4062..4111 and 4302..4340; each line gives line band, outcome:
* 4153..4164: 0.3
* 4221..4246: 1.2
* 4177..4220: 0.9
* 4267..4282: 1.3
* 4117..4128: 0.2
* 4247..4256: 0.1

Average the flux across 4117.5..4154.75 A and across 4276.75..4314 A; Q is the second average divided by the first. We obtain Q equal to 1.0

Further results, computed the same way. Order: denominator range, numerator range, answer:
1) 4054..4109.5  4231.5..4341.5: 1.04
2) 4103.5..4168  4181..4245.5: 1.03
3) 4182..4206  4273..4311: 0.93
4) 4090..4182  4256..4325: 1.01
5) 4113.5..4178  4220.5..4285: 1.05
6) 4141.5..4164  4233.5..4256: 1.16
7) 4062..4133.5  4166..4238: 0.99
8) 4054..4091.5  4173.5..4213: 1.03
